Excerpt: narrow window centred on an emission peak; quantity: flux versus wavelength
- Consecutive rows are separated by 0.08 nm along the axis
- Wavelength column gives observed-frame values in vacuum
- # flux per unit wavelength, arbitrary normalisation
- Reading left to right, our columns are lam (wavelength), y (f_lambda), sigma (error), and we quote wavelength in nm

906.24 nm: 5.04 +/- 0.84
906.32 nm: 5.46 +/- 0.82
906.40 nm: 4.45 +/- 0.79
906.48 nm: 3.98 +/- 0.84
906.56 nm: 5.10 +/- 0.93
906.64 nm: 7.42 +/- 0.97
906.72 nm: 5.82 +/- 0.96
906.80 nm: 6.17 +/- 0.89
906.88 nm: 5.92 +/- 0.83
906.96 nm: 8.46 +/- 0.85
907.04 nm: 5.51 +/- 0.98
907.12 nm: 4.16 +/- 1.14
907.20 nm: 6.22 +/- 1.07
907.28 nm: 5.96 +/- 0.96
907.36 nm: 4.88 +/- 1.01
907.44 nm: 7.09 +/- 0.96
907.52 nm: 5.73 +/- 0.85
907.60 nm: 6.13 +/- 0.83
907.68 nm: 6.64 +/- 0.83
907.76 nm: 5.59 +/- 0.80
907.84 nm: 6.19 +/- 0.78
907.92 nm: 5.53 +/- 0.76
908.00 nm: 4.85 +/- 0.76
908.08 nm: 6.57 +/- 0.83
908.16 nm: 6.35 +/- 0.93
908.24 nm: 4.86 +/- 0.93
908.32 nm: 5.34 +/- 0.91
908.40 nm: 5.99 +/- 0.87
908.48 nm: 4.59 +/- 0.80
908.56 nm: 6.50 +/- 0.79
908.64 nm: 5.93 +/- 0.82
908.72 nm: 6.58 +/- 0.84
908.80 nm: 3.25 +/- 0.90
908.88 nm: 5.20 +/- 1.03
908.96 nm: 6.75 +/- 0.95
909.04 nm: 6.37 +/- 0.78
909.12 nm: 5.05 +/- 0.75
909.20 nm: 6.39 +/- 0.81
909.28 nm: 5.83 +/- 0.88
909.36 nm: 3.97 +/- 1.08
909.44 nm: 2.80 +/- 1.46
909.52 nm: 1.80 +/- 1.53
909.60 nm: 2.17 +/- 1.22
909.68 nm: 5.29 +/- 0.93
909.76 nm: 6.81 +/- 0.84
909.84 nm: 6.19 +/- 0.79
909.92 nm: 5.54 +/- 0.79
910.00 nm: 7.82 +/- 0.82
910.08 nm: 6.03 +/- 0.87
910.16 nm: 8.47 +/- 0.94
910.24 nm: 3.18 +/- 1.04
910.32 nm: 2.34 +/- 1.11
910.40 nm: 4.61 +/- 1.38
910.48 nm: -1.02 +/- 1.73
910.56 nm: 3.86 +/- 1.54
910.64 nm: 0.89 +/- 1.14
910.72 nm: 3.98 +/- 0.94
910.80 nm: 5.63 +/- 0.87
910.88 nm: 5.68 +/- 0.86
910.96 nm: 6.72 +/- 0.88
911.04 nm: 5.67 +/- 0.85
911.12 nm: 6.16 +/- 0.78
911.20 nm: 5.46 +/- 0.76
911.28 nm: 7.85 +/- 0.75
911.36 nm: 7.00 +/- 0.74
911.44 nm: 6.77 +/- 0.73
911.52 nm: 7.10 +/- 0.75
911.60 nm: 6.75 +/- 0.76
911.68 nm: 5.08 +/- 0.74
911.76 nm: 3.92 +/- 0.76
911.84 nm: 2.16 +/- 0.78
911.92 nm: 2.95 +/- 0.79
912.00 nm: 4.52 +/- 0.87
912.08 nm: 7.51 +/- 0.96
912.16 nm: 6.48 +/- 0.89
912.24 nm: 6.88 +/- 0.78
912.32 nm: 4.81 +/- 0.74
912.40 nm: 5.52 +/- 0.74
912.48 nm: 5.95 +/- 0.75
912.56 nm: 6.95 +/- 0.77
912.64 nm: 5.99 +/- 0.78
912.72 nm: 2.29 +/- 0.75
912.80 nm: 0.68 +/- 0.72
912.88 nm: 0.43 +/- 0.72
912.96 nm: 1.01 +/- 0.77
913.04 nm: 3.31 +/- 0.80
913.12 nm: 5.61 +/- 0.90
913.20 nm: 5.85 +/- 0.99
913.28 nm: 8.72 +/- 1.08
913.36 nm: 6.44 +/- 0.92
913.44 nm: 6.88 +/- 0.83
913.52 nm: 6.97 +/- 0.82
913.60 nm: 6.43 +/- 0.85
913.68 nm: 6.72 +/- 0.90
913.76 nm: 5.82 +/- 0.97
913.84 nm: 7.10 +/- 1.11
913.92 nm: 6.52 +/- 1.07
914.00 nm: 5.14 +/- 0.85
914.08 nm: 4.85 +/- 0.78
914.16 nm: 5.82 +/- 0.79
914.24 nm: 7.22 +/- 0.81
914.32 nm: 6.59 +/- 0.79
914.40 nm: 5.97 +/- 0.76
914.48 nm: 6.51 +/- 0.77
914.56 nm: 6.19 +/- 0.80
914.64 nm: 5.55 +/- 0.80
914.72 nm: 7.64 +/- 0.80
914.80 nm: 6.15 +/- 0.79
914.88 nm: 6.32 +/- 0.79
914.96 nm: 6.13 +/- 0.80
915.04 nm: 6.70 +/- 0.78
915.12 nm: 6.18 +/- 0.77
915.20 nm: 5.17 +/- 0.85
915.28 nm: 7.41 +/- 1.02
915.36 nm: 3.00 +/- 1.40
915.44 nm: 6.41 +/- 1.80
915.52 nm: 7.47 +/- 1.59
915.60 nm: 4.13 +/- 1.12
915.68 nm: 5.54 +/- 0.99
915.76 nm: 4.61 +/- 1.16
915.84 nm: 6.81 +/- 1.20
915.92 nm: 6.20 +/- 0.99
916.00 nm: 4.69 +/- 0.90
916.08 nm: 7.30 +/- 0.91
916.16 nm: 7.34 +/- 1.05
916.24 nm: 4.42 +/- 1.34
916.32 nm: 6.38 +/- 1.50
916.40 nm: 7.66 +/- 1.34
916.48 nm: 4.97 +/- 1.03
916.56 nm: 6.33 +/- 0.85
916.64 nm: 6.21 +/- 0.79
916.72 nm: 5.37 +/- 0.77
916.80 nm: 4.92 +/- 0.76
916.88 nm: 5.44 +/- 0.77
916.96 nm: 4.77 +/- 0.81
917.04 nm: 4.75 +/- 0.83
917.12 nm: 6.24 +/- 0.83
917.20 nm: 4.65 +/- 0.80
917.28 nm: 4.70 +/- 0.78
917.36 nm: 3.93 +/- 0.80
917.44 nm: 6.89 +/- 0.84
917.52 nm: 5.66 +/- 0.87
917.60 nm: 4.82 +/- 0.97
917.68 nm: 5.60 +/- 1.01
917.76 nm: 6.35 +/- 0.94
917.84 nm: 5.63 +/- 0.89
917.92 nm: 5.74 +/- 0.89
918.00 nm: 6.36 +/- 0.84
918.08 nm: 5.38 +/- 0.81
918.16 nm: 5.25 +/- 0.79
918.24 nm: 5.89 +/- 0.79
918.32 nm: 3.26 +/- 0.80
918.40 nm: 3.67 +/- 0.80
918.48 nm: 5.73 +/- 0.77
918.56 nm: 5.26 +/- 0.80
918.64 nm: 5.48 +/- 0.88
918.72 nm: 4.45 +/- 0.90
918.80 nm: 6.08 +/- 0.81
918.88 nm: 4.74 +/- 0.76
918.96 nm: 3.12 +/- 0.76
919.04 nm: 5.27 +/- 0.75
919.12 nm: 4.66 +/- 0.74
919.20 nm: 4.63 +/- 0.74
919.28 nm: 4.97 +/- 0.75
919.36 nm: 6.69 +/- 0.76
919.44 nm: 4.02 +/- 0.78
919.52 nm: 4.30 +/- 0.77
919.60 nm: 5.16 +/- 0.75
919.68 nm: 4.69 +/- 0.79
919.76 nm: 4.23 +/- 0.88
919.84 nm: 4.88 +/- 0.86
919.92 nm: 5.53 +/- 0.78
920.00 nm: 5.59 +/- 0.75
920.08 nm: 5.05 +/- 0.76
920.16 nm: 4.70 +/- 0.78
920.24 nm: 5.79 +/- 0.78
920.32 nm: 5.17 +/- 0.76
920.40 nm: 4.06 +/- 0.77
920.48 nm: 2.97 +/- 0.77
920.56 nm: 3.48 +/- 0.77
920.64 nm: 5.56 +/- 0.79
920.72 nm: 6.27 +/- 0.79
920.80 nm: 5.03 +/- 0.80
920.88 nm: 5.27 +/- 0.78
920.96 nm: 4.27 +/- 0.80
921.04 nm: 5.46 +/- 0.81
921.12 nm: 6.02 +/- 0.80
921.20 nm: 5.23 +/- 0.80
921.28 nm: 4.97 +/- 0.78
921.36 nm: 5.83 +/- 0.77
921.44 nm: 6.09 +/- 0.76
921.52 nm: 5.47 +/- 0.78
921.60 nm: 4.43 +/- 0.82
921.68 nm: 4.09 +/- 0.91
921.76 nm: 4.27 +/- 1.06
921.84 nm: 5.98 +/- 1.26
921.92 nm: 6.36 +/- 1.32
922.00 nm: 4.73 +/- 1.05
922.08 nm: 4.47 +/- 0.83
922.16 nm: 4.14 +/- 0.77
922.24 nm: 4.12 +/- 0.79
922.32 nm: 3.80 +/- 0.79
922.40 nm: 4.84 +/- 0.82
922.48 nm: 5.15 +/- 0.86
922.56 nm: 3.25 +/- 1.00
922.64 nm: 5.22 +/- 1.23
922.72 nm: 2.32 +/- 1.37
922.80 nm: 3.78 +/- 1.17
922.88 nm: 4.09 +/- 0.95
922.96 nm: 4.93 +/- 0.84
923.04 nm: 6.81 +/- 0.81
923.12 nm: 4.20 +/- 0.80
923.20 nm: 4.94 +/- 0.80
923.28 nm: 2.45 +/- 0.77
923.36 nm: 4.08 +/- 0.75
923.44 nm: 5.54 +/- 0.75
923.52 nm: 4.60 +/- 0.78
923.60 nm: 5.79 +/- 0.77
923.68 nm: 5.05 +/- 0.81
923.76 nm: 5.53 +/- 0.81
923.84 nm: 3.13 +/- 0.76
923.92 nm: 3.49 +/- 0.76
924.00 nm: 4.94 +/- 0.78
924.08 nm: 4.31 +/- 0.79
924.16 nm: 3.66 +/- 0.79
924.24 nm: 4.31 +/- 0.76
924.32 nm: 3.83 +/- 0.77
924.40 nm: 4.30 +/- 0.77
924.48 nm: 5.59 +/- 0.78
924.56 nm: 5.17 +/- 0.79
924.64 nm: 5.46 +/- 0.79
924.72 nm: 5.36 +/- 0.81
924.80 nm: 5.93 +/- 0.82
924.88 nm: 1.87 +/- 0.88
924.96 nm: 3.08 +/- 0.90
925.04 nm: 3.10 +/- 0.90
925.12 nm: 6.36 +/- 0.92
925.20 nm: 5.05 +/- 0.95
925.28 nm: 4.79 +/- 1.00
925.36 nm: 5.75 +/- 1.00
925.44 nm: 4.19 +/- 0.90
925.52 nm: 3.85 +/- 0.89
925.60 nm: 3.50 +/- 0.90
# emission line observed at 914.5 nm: Mg II 2798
